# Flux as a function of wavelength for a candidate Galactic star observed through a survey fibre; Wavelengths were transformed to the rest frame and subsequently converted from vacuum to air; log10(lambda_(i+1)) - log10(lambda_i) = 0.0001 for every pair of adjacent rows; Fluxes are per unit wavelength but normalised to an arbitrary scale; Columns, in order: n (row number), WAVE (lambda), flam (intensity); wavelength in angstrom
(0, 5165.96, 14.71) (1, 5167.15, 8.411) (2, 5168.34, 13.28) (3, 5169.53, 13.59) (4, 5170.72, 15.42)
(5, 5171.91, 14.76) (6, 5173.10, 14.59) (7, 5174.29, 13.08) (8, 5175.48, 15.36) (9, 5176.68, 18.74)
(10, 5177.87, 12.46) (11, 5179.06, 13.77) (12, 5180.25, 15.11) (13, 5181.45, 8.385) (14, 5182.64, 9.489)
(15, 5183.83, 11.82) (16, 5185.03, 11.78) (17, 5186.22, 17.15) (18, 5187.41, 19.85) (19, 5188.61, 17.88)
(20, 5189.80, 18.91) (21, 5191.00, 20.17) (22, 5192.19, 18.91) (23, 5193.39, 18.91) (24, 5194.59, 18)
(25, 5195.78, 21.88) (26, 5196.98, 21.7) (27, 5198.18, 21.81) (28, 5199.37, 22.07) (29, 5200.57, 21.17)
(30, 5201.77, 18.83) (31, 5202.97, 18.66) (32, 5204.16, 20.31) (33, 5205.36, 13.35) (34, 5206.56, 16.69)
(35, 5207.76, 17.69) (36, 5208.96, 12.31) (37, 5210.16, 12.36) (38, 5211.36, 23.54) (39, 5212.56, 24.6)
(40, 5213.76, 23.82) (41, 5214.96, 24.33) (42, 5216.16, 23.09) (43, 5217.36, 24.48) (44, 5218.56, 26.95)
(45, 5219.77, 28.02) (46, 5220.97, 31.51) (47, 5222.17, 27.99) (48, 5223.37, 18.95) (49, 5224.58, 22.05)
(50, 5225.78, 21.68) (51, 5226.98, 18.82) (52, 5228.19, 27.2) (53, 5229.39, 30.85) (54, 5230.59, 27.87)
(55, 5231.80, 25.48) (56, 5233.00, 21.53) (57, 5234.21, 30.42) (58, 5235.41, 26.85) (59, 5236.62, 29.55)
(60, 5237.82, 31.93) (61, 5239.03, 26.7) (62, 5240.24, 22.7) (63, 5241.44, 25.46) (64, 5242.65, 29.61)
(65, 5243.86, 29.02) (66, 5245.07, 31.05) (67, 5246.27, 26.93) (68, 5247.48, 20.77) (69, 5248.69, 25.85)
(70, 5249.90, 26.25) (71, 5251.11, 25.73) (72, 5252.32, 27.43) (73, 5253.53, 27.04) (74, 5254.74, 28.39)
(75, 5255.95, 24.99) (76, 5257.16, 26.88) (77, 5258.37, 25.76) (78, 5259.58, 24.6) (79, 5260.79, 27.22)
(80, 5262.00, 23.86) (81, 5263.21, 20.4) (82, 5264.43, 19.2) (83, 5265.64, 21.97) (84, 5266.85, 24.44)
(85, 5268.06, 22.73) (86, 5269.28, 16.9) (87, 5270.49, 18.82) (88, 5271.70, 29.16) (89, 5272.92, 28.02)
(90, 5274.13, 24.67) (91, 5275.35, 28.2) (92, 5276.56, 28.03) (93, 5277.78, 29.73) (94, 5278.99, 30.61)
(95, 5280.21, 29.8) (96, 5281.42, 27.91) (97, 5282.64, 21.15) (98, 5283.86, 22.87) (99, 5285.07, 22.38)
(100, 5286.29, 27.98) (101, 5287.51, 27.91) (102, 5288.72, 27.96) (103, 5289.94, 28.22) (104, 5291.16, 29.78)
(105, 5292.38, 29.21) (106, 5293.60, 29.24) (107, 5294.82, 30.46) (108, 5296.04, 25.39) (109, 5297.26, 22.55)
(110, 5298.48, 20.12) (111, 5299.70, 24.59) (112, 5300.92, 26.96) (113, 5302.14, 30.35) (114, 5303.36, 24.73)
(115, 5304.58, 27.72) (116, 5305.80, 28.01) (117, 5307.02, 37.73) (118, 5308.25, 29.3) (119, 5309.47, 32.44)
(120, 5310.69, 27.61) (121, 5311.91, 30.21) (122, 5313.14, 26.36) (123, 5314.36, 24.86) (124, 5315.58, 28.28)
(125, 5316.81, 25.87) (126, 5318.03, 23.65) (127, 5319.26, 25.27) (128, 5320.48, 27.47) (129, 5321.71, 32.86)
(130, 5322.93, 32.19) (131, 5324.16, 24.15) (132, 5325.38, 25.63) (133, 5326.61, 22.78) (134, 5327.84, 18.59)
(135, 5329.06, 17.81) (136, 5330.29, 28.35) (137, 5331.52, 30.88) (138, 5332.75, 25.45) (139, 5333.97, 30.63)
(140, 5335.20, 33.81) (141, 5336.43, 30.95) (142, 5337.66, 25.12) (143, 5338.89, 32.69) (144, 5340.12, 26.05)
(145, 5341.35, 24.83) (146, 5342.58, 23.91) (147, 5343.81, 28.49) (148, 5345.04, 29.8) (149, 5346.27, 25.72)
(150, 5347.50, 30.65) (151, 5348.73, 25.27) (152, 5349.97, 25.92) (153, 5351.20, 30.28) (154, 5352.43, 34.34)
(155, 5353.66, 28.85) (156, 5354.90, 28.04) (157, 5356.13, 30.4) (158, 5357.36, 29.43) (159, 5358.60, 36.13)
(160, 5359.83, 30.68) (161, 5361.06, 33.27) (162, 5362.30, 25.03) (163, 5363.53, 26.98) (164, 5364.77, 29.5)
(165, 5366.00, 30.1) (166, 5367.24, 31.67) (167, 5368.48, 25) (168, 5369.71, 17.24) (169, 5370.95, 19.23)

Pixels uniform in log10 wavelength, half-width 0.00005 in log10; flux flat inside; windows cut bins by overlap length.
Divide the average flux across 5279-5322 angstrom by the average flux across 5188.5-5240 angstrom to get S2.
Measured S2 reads 1.21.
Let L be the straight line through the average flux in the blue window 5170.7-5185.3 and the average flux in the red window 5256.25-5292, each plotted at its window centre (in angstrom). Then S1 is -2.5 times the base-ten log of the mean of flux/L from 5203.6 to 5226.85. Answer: -0.20 mag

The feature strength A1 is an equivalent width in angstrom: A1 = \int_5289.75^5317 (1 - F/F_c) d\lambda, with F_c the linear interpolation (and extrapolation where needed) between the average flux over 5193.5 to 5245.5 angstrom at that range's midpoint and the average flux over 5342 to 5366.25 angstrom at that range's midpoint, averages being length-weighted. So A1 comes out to -0.85 angstrom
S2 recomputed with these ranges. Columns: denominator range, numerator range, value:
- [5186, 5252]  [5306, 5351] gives 1.19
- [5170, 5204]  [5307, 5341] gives 1.63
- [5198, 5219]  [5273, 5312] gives 1.36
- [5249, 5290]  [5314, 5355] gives 1.07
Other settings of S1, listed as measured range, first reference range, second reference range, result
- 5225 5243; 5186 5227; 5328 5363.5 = -0.18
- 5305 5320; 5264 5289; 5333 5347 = -0.05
